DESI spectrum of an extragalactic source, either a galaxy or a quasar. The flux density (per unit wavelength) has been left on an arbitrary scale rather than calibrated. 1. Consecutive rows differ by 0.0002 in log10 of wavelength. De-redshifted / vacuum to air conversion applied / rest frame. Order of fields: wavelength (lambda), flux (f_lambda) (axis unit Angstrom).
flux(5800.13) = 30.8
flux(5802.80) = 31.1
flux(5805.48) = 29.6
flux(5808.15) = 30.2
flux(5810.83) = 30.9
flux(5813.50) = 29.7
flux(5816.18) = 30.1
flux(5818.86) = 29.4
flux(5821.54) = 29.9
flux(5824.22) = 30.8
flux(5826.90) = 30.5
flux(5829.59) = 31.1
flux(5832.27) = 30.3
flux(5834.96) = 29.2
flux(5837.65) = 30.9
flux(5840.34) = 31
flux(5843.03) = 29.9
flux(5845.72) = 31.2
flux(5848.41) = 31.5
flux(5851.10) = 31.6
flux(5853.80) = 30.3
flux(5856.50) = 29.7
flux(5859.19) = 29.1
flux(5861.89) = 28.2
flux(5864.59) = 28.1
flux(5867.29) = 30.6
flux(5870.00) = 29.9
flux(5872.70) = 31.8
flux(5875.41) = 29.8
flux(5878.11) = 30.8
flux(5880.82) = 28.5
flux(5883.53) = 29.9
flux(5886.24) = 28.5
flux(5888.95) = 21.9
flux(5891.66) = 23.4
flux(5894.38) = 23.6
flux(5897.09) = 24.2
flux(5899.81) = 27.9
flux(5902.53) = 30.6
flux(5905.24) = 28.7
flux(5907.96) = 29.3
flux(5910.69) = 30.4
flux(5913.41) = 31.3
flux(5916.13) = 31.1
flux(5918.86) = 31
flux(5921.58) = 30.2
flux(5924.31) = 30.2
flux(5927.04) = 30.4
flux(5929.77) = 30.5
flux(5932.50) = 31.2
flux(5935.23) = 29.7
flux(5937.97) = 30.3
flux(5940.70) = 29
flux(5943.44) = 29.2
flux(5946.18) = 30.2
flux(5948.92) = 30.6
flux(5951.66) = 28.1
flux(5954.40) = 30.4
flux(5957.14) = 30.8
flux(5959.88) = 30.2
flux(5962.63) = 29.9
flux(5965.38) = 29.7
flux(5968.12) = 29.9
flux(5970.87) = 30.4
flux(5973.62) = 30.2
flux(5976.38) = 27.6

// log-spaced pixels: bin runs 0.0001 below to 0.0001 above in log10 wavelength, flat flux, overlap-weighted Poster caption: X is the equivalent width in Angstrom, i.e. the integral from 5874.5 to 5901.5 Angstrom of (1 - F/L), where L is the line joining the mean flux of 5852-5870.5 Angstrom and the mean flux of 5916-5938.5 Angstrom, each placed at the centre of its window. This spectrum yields 2.7 Angstrom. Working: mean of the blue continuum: 29.4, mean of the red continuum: 30.5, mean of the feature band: 26.8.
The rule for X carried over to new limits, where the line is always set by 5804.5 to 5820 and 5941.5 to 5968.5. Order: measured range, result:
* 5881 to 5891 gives 1.1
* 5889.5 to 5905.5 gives 2.1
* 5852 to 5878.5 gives 0.1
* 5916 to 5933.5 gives -0.4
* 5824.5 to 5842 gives -0.3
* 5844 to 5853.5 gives -0.4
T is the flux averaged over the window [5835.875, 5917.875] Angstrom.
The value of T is 29.1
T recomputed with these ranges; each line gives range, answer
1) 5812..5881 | 30.2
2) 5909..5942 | 30.4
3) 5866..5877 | 30.5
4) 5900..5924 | 30.2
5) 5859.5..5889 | 29.2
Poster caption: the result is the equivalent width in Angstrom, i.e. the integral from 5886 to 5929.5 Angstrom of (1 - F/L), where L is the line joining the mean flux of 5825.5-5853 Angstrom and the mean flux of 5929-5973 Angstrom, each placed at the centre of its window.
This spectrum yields 2.8 Angstrom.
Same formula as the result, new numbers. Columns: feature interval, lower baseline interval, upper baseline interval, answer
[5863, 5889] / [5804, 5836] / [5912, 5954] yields 0.7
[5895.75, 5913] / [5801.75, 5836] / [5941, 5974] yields 0.8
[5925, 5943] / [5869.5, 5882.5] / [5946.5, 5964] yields 0.0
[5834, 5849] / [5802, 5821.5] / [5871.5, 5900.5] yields -0.9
